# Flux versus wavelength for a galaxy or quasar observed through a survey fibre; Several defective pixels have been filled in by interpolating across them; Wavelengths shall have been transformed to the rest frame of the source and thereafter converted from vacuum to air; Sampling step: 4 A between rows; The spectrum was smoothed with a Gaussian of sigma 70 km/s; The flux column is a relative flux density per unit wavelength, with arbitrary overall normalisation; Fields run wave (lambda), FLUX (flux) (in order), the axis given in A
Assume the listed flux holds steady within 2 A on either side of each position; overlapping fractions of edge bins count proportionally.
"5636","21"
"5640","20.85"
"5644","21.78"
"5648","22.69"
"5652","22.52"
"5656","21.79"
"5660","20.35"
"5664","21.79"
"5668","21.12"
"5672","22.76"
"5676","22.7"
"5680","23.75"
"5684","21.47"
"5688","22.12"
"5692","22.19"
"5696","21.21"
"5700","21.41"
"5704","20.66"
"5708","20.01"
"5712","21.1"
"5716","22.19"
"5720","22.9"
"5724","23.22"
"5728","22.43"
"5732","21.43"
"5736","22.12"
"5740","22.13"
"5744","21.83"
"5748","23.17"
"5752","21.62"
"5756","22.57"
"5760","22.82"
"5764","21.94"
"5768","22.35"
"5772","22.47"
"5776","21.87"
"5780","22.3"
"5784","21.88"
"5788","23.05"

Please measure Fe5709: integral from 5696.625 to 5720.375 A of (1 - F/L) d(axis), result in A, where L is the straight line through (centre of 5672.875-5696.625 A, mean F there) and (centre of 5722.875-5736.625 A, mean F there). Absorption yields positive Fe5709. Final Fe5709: 1.1 A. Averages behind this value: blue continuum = 22.3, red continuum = 22.3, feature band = 21.3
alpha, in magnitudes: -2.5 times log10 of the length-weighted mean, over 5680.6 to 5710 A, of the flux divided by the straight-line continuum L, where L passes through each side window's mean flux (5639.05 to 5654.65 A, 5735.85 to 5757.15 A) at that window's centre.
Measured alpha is 0.04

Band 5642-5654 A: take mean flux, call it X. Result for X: 22.3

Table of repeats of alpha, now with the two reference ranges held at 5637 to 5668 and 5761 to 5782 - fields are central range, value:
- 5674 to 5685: -0.048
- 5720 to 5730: -0.042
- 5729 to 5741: 0.006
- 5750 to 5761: -0.008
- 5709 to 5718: 0.023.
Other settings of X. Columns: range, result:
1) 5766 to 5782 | 22.2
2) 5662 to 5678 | 22.1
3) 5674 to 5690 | 22.5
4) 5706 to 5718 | 21.1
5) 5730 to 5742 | 21.9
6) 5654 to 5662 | 21.1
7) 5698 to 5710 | 20.7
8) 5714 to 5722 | 22.5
